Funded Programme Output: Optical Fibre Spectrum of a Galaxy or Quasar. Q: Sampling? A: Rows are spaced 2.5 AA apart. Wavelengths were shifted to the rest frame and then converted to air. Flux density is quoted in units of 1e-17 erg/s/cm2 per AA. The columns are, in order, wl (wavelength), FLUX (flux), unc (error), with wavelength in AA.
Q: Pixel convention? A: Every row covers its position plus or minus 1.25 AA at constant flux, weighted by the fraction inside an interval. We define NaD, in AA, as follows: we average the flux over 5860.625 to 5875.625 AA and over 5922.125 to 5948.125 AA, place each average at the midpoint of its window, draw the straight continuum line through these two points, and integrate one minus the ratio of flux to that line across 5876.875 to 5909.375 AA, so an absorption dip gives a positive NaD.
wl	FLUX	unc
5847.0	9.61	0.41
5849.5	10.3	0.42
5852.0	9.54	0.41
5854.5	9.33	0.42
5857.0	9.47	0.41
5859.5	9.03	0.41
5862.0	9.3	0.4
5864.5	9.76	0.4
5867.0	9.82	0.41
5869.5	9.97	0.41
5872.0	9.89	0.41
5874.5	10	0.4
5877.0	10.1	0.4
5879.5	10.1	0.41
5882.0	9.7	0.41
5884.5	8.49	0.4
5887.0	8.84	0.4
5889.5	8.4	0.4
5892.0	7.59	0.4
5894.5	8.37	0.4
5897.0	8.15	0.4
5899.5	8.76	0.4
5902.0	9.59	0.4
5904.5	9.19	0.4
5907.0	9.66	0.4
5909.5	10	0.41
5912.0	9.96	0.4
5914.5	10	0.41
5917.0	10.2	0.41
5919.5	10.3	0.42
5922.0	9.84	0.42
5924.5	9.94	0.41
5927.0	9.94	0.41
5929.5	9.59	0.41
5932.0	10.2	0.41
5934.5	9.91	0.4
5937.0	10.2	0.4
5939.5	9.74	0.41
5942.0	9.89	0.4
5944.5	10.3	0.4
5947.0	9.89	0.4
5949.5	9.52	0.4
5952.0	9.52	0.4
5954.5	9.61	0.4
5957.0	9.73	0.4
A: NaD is 2.8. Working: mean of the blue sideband 9.78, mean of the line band 8.99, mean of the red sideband 9.96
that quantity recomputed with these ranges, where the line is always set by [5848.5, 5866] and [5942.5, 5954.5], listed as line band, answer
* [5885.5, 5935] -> 1.40 AA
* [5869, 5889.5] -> 0.09 AA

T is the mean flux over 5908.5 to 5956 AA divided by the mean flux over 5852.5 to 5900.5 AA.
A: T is 1.08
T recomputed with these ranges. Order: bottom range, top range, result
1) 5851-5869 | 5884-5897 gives 0.88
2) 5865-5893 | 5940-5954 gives 1.05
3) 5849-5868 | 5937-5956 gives 1.03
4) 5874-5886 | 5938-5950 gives 1.03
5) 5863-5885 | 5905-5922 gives 1.02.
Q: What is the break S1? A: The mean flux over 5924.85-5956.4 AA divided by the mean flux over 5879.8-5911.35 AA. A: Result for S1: 1.1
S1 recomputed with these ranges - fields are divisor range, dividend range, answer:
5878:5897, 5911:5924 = 1.15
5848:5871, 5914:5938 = 1.04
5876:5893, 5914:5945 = 1.11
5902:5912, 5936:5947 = 1.04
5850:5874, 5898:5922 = 1.01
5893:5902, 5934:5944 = 1.16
